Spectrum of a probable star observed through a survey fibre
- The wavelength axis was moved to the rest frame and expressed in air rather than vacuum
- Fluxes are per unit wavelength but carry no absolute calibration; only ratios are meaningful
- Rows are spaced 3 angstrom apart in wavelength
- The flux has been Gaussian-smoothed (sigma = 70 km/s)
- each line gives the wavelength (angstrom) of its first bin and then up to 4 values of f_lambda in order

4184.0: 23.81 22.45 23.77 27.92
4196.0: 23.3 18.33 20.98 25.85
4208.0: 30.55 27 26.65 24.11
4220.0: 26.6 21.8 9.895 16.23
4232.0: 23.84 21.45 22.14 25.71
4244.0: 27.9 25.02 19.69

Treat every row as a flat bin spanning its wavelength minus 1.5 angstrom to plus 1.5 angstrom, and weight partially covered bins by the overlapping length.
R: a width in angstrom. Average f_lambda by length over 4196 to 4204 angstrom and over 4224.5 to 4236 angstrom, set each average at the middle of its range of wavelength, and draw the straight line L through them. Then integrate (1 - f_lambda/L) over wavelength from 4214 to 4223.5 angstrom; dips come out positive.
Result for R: -3.0 angstrom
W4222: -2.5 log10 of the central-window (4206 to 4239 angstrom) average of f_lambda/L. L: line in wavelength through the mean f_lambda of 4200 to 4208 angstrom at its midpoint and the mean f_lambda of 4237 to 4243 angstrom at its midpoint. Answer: 0.07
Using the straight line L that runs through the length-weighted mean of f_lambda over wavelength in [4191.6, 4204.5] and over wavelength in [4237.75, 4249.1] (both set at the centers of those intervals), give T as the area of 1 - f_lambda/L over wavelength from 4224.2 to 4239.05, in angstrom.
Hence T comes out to 3.6 angstrom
